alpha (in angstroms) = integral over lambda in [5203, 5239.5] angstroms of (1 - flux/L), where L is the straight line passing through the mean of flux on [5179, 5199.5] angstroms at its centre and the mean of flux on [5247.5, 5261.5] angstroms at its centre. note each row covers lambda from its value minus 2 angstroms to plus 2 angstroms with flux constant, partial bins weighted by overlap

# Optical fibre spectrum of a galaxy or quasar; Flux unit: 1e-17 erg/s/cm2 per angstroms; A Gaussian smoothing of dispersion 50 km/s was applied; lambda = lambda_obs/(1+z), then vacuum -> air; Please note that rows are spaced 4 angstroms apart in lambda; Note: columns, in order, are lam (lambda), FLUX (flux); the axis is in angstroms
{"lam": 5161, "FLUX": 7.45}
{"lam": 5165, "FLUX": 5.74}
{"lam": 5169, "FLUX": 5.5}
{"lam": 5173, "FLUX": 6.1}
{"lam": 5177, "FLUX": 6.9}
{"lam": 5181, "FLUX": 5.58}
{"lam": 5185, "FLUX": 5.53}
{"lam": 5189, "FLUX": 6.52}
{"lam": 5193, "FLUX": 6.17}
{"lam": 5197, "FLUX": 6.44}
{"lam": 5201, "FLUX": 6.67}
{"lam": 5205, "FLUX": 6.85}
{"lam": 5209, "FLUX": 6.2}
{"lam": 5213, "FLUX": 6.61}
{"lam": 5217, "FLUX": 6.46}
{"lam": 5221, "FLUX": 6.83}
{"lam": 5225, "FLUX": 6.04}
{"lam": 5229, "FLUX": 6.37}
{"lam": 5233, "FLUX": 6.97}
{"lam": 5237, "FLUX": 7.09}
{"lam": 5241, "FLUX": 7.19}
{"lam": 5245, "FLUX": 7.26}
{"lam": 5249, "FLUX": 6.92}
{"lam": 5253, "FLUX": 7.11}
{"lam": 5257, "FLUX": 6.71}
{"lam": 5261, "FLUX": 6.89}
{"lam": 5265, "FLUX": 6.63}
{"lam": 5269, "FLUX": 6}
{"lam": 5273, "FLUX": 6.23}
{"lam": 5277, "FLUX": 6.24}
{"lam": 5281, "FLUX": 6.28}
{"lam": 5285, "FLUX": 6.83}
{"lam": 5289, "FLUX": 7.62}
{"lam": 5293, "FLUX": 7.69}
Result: -0.7 angstroms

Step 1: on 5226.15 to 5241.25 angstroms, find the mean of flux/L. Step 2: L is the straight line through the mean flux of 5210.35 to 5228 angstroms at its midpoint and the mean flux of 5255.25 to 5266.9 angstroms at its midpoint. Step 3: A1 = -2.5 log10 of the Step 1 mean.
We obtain -0.04 mag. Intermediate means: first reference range 6.47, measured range 6.82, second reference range 6.75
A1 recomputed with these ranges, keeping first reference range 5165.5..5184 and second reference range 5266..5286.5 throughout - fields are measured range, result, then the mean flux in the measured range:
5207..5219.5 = -0.06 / 6.44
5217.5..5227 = -0.05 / 6.44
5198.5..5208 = -0.10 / 6.68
